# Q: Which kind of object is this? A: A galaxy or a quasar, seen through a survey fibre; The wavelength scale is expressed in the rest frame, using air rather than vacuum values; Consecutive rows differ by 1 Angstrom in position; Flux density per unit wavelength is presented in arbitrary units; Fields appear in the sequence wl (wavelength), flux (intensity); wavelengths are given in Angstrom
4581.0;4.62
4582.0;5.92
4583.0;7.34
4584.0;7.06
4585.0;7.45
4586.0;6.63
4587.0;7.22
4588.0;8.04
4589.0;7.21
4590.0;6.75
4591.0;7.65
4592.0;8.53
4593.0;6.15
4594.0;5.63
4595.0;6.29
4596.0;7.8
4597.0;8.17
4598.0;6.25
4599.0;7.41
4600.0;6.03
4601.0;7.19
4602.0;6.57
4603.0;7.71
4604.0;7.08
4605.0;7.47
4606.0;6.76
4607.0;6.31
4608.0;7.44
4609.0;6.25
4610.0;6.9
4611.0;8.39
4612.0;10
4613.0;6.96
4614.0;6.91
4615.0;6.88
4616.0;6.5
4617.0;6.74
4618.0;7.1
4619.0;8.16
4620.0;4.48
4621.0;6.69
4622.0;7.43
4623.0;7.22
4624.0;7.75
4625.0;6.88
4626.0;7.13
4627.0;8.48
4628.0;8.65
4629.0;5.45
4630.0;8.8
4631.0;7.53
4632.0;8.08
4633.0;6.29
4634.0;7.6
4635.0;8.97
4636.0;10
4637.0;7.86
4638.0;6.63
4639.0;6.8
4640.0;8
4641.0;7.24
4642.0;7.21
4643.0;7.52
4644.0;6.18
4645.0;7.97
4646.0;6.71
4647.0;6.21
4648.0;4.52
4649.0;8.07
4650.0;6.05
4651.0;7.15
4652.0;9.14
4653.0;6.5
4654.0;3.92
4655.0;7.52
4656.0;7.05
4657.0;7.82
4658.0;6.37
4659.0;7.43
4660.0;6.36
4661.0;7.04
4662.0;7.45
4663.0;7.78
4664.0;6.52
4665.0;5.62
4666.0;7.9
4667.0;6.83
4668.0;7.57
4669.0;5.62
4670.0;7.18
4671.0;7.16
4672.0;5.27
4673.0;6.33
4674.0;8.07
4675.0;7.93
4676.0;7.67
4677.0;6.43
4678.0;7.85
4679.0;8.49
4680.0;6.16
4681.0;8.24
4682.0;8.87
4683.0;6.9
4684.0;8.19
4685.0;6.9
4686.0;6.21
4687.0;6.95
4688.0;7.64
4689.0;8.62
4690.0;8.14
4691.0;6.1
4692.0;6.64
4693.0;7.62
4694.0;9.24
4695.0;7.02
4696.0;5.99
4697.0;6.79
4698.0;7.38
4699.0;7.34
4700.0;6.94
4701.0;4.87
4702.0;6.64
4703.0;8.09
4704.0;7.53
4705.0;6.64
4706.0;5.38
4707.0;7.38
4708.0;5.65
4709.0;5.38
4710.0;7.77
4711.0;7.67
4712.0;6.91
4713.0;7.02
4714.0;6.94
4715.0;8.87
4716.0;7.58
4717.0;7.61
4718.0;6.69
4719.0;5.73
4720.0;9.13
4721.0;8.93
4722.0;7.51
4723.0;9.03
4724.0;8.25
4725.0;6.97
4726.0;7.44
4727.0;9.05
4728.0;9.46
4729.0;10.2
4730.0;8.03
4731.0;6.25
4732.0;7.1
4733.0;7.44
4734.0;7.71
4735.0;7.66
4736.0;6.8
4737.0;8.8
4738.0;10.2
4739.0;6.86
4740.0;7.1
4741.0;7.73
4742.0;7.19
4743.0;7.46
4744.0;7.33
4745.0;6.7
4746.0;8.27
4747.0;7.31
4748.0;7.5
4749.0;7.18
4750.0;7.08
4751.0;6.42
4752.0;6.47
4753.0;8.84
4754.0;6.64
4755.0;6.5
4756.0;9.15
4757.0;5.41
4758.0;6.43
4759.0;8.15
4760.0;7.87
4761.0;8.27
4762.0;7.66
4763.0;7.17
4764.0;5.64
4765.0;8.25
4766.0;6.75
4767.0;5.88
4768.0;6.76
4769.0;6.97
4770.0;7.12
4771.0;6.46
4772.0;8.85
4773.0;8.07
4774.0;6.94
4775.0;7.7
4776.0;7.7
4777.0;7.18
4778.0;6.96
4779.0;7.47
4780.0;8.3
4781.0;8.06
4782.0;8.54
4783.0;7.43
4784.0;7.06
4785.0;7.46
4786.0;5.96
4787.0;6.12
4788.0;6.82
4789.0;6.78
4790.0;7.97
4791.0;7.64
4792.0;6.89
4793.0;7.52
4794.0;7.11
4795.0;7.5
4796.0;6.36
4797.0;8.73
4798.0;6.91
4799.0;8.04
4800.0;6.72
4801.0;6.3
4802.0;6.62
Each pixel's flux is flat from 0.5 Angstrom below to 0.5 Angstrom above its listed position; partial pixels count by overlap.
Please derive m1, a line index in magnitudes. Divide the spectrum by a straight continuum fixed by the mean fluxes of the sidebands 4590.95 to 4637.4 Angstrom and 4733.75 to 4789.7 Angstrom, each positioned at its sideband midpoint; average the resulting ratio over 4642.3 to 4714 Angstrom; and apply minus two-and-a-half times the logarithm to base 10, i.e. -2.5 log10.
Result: 0.04 mag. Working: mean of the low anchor 7.28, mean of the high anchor 7.34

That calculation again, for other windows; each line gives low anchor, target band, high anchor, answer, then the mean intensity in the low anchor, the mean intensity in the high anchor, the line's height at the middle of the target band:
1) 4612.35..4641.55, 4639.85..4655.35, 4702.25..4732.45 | 0.09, 7.37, 7.53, 7.4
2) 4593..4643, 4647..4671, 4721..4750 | 0.09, 7.26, 7.81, 7.45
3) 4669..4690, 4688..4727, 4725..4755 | 0.03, 7.33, 7.63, 7.47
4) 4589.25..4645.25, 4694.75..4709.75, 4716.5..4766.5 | 0.13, 7.26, 7.59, 7.48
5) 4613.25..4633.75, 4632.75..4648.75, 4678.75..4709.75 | -0.02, 7.16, 7.09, 7.14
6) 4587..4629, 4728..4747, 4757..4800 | -0.07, 7.15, 7.29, 7.26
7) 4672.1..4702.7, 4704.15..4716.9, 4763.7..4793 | 0.04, 7.25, 7.25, 7.25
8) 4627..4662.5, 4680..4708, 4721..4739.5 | 0.08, 7.22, 8.07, 7.71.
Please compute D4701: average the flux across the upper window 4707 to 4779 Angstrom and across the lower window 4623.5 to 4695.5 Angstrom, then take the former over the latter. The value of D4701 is 1.03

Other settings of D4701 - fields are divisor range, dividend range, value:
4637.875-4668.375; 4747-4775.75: 1.04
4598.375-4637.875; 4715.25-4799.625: 1.02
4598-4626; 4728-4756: 1.07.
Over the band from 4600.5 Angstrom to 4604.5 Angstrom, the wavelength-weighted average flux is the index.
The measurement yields 7.14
